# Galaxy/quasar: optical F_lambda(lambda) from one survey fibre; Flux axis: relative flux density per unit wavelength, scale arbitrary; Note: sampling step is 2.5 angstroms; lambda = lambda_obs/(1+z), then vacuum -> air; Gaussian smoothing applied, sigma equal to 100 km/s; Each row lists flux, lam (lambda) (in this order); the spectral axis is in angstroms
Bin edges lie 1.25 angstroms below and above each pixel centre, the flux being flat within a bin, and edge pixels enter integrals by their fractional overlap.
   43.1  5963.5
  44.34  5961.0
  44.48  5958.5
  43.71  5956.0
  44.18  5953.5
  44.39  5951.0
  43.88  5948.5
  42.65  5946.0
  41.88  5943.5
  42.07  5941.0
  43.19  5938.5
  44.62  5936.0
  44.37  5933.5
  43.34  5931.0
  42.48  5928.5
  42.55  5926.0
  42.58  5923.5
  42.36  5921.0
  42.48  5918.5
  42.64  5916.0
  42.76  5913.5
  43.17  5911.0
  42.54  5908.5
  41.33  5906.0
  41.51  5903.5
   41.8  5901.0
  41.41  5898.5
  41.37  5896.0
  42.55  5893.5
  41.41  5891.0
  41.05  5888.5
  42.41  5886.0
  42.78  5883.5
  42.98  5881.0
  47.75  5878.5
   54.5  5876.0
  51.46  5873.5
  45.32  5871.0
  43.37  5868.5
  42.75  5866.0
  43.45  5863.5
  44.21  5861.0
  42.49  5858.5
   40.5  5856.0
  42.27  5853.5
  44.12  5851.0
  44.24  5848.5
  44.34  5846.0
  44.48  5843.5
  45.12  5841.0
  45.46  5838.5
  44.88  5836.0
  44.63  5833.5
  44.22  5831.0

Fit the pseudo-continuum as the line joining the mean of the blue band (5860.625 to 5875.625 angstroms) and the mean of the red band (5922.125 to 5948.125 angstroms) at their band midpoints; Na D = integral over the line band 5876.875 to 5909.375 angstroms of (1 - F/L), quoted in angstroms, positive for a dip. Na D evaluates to 1.6 angstroms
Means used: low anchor 45.7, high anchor 43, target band 42.5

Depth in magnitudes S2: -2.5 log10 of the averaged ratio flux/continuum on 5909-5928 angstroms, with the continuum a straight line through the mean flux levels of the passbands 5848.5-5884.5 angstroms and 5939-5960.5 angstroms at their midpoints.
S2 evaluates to 0.033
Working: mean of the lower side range 44.8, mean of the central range 42.6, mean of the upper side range 43.4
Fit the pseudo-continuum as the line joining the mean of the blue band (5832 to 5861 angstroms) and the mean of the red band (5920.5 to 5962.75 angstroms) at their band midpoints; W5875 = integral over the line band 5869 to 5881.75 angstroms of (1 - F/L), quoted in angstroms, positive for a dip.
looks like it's -1.3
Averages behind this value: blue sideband 43.9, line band 48.3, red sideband 43.4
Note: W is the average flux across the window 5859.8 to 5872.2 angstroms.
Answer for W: 43.8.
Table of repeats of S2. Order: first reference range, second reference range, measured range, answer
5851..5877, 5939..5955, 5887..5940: 0.04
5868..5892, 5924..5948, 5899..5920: 0.05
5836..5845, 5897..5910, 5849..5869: 0.03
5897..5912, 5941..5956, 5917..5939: -0.01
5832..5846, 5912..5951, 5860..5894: -0.02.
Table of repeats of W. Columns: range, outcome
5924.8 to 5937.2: 43.5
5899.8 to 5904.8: 41.7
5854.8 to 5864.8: 42.7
